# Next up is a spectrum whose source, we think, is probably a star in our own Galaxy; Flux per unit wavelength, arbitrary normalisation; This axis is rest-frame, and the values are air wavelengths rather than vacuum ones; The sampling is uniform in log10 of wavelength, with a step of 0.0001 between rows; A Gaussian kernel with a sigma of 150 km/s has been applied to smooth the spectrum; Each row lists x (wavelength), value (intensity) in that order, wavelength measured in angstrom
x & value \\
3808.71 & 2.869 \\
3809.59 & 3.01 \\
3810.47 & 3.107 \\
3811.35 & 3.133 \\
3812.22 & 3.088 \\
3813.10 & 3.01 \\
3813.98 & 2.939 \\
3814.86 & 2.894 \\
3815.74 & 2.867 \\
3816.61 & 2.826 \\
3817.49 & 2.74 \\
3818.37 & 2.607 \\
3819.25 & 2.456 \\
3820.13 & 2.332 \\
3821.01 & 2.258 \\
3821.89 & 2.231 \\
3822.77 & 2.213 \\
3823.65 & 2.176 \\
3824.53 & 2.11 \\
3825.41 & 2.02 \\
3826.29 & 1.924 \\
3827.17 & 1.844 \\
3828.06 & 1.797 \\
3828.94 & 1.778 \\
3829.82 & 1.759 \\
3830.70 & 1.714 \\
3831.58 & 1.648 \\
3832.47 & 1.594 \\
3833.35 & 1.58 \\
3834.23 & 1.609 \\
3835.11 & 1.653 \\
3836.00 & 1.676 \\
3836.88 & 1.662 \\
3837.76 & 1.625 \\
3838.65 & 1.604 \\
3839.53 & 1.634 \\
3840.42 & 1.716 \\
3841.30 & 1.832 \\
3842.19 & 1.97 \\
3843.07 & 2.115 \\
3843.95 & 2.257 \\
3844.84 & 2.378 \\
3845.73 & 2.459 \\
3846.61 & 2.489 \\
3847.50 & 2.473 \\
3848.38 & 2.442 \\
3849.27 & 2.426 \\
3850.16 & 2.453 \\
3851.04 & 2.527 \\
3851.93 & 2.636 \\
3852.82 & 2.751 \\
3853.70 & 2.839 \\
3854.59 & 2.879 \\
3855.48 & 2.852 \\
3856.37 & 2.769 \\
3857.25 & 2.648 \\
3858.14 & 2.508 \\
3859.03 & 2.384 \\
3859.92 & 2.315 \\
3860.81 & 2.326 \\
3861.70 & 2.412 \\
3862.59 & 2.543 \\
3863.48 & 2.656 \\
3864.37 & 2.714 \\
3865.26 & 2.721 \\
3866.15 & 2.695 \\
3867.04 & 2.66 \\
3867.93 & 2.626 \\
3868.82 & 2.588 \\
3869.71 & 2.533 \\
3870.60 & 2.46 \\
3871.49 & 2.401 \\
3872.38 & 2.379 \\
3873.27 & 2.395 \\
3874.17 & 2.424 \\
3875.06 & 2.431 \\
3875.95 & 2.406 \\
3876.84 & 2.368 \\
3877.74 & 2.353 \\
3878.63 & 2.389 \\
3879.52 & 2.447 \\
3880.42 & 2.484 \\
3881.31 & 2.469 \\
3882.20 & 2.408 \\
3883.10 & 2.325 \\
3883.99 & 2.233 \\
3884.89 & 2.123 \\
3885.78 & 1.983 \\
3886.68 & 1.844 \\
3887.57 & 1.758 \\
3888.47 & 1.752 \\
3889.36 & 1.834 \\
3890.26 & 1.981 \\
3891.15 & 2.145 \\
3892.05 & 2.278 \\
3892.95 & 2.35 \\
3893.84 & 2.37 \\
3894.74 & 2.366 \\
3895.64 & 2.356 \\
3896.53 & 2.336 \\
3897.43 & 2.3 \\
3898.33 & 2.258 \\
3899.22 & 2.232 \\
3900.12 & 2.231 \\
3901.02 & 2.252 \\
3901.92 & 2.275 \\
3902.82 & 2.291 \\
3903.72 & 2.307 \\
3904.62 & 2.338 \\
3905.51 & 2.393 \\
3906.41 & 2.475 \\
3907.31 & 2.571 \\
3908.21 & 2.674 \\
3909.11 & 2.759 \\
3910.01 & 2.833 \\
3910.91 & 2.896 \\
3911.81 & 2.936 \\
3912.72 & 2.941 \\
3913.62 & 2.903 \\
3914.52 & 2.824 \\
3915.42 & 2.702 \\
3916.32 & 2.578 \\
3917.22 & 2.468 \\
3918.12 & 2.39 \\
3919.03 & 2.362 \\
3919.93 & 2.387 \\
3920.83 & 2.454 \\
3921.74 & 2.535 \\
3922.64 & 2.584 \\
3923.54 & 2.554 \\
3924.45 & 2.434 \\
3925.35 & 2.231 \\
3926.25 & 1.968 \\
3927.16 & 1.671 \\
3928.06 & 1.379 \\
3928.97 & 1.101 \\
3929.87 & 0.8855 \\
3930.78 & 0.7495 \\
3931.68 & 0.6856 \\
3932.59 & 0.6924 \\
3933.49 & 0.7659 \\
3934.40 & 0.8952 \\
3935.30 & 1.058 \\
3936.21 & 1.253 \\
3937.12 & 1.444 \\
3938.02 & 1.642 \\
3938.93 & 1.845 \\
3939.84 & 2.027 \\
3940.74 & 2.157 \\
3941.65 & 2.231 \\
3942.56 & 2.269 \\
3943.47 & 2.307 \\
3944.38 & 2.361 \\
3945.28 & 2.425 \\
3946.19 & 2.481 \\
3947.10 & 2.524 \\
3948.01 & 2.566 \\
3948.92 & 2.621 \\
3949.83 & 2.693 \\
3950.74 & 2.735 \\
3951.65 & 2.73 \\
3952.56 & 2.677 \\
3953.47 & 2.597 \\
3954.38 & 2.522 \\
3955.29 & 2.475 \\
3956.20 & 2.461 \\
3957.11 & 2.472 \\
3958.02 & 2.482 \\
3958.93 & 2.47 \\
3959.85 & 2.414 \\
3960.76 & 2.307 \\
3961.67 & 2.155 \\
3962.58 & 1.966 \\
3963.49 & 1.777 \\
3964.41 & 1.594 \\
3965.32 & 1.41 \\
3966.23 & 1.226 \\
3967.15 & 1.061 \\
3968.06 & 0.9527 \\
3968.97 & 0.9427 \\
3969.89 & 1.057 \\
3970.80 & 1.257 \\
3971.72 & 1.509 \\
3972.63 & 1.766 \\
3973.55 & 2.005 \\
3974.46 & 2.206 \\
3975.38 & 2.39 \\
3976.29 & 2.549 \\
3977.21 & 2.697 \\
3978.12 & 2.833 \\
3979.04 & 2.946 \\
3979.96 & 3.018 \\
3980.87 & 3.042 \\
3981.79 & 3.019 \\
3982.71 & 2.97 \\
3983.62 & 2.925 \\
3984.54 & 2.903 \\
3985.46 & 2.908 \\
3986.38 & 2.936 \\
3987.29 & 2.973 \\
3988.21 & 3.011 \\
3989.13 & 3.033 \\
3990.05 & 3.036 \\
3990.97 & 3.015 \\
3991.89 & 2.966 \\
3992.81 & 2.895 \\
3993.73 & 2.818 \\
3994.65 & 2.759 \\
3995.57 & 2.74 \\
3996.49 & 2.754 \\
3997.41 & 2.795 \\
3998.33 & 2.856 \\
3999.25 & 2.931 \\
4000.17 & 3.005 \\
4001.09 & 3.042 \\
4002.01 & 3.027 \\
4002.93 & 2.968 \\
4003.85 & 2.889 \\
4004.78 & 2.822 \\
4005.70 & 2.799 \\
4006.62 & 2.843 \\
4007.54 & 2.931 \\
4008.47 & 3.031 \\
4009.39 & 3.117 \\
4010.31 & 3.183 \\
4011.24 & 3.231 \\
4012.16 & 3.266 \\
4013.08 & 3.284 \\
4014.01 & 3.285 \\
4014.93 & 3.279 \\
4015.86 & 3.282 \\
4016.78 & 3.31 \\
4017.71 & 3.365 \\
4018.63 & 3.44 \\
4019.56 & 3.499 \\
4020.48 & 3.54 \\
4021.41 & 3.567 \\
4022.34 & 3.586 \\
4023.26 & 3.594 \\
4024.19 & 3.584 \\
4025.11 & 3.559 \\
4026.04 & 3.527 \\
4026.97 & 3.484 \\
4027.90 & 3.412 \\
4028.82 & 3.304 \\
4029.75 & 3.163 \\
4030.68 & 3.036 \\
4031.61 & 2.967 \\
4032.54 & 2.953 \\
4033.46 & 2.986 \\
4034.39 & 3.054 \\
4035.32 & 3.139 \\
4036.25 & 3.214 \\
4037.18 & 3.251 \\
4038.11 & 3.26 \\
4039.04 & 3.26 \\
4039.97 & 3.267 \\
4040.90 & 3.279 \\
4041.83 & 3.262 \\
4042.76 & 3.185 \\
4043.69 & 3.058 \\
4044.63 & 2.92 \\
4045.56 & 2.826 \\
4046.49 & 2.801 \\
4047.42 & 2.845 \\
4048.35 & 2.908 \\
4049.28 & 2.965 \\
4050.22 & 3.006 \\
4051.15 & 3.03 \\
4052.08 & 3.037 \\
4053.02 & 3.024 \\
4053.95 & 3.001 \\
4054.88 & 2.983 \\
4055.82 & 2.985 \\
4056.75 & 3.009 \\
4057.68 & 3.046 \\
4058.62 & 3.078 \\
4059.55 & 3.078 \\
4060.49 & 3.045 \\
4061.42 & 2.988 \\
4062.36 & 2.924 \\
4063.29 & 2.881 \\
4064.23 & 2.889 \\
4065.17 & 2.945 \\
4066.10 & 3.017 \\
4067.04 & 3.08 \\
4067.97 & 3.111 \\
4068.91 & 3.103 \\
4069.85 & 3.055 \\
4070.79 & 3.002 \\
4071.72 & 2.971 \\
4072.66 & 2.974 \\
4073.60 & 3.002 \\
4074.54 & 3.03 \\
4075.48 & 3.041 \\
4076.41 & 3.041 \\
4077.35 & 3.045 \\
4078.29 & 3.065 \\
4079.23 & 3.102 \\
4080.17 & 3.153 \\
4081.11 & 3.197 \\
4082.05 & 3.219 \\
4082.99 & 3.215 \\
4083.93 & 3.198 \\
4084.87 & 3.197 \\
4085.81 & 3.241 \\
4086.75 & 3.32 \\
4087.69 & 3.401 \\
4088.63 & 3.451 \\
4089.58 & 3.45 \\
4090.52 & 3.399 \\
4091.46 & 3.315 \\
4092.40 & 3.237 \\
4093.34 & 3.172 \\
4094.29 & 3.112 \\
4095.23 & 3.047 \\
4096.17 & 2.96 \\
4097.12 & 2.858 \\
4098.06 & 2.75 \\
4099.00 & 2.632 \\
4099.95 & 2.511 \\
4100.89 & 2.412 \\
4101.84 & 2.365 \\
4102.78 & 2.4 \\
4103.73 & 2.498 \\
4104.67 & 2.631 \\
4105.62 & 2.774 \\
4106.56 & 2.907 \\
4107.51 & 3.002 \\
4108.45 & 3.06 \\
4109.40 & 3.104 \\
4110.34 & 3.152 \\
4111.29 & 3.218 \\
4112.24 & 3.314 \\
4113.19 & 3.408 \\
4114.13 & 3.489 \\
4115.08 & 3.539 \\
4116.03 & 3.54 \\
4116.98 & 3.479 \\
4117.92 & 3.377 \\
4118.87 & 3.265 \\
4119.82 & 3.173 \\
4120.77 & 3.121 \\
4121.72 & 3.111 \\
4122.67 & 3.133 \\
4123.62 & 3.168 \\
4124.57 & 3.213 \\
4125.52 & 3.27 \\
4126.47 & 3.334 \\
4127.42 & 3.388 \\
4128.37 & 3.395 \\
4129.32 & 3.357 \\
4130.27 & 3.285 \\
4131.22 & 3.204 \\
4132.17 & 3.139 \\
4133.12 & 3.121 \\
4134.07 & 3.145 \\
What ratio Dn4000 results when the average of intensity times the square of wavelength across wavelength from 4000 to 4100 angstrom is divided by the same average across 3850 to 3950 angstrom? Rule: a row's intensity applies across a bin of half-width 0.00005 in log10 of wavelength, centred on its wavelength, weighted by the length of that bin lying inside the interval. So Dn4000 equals 1.48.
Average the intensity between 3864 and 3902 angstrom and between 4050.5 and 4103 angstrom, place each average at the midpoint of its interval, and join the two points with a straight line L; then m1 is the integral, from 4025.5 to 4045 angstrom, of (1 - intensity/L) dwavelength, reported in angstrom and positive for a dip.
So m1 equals -2.1 angstrom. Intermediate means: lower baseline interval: 2.32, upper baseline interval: 3.04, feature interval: 3.19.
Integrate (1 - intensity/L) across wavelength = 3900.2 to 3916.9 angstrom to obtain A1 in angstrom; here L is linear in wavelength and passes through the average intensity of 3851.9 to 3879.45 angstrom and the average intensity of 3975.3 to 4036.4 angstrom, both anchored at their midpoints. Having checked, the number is 0.7 angstrom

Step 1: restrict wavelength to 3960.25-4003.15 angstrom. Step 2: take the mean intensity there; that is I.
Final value 2.44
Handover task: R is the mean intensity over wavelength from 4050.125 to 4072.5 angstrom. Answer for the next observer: 3.01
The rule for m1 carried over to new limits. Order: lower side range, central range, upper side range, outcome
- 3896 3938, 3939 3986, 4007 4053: 5.0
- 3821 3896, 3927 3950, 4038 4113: 7.5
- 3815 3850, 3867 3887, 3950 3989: -2.1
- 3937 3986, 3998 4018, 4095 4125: -4.7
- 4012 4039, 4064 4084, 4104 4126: 1.1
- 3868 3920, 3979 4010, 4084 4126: -2.4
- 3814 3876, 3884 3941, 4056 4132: 9.3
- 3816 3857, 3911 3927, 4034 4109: -0.5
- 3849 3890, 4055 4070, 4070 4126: -0.1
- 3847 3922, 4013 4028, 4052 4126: -3.1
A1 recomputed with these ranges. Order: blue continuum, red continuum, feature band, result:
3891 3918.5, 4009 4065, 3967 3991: 3.9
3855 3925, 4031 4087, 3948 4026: 2.8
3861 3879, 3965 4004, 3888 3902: 1.7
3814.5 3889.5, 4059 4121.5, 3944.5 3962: 0.6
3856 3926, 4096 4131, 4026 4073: -3.0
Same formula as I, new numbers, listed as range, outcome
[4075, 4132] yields 3.12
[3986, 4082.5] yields 3.09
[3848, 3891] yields 2.43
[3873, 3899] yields 2.25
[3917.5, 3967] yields 2.02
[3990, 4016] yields 2.99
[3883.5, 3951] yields 2.15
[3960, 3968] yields 1.68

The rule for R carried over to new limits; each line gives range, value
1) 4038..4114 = 3.03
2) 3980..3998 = 2.92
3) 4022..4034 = 3.32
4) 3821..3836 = 1.86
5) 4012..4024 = 3.41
